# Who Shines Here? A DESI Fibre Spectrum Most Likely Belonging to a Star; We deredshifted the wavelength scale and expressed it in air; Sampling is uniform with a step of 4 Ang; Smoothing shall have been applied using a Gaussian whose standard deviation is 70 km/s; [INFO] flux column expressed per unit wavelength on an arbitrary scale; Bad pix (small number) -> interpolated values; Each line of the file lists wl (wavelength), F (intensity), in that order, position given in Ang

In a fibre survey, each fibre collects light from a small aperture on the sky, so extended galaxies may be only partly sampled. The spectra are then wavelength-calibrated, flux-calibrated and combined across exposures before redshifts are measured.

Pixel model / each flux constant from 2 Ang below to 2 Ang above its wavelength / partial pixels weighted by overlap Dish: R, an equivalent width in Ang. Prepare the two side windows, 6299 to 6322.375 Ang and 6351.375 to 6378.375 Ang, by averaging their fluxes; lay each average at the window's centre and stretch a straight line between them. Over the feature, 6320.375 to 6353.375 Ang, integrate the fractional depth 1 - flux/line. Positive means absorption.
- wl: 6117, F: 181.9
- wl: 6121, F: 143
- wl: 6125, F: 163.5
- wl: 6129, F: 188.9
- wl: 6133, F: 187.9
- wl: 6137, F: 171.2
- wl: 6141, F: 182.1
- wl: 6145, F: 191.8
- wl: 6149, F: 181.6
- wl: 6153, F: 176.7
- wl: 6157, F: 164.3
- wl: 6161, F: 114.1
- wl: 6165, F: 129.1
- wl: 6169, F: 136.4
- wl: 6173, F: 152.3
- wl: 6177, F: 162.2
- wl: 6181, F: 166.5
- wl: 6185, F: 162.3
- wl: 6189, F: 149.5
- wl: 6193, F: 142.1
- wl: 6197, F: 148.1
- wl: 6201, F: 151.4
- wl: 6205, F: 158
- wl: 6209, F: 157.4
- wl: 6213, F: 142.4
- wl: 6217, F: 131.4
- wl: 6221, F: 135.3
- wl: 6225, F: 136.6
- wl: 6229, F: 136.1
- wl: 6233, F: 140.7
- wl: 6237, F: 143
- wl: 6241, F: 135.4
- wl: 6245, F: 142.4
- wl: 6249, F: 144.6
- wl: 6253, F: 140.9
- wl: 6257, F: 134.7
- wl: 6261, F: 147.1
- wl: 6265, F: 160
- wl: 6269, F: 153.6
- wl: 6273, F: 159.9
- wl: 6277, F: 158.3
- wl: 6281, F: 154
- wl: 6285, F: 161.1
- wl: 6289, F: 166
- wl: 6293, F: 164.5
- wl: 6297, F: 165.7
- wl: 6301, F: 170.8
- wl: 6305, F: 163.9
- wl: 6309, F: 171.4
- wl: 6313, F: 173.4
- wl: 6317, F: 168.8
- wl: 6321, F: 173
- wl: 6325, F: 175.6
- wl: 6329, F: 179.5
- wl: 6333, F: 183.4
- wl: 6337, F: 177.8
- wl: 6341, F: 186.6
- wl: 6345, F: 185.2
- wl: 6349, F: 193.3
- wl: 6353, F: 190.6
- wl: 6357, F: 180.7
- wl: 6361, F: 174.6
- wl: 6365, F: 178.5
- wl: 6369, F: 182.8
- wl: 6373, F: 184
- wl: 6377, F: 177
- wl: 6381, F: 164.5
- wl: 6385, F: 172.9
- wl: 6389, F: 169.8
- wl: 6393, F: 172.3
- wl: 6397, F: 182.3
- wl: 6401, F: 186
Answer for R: -1.4 Ang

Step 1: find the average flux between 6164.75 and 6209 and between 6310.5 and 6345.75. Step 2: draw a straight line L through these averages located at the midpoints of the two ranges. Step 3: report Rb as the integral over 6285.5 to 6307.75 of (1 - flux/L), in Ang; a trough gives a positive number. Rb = 0.78 Ang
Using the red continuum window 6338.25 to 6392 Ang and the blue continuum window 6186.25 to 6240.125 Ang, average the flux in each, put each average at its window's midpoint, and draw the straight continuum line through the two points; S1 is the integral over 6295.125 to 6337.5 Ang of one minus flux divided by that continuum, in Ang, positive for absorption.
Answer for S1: -1.1 Ang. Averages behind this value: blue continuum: 144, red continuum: 180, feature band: 173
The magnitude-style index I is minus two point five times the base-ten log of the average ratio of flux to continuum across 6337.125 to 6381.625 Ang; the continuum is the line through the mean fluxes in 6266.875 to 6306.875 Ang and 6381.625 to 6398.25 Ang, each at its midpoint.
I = -0.08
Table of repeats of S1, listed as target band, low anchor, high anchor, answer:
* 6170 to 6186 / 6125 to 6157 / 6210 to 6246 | 0.3 Ang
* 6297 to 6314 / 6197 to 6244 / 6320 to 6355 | 0.3 Ang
